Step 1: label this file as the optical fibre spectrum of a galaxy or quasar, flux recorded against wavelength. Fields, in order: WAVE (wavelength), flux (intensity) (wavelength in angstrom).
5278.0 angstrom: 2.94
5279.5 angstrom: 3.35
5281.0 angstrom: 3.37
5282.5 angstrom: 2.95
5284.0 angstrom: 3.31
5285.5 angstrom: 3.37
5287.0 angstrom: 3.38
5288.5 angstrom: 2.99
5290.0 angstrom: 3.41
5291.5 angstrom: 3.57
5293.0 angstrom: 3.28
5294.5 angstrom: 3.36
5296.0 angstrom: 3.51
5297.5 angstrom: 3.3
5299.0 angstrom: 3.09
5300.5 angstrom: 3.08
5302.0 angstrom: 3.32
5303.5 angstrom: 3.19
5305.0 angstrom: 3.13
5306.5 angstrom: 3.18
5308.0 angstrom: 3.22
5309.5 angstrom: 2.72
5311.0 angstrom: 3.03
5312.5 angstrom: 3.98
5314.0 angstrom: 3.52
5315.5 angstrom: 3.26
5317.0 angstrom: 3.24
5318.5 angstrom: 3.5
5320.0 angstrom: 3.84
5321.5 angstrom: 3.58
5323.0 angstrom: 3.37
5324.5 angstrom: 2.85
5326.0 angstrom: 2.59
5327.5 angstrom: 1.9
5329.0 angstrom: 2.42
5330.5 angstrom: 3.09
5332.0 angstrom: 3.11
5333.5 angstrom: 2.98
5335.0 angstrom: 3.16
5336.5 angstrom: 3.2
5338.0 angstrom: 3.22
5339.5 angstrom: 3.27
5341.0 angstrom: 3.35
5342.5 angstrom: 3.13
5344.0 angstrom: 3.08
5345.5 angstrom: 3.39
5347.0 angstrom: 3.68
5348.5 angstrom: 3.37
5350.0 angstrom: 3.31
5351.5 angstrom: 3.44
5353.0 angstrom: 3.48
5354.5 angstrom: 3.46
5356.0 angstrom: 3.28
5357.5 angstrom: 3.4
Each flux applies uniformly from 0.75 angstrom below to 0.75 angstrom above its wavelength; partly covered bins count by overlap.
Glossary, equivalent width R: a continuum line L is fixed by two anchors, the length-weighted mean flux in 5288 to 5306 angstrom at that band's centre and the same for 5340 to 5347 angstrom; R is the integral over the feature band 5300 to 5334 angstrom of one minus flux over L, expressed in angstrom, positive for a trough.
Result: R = 1.5 angstrom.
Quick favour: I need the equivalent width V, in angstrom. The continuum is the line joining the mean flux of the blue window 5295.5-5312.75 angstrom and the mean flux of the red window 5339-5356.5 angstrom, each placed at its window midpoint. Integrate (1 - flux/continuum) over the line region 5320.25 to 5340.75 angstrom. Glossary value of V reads 1.8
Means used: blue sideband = 3.2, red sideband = 3.36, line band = 3.01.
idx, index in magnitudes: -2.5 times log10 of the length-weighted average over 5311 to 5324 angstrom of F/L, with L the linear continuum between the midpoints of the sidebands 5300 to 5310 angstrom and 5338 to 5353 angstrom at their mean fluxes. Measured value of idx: -0.097 mag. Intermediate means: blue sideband 3.13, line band 3.49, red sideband 3.34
